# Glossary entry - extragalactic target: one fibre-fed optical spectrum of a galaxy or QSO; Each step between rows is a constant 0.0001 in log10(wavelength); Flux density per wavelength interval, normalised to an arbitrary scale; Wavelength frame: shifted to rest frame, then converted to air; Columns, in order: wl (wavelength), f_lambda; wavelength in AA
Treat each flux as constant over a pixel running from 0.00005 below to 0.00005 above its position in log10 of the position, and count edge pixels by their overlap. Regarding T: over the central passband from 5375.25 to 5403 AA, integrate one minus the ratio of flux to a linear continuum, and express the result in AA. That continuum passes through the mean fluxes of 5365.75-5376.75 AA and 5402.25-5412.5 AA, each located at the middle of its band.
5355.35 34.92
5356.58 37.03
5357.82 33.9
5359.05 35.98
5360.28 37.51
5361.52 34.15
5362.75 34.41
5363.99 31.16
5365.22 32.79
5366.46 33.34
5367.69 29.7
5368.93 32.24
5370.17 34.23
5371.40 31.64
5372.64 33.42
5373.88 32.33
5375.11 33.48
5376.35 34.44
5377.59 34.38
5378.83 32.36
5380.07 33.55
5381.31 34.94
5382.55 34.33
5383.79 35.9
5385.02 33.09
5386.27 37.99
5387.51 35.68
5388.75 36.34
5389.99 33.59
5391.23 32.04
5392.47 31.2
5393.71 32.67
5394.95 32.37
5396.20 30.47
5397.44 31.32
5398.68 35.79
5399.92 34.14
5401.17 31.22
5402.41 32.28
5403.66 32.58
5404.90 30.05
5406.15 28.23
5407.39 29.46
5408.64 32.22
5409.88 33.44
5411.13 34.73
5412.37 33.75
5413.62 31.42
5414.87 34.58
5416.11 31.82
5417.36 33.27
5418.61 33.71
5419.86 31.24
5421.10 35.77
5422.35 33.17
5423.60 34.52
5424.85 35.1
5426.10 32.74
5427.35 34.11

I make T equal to -1.2 AA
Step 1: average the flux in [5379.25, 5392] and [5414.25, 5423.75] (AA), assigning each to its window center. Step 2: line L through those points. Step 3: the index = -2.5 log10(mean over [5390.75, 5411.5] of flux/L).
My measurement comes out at 0.070 mag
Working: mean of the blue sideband 34.7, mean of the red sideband 33.5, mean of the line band 32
